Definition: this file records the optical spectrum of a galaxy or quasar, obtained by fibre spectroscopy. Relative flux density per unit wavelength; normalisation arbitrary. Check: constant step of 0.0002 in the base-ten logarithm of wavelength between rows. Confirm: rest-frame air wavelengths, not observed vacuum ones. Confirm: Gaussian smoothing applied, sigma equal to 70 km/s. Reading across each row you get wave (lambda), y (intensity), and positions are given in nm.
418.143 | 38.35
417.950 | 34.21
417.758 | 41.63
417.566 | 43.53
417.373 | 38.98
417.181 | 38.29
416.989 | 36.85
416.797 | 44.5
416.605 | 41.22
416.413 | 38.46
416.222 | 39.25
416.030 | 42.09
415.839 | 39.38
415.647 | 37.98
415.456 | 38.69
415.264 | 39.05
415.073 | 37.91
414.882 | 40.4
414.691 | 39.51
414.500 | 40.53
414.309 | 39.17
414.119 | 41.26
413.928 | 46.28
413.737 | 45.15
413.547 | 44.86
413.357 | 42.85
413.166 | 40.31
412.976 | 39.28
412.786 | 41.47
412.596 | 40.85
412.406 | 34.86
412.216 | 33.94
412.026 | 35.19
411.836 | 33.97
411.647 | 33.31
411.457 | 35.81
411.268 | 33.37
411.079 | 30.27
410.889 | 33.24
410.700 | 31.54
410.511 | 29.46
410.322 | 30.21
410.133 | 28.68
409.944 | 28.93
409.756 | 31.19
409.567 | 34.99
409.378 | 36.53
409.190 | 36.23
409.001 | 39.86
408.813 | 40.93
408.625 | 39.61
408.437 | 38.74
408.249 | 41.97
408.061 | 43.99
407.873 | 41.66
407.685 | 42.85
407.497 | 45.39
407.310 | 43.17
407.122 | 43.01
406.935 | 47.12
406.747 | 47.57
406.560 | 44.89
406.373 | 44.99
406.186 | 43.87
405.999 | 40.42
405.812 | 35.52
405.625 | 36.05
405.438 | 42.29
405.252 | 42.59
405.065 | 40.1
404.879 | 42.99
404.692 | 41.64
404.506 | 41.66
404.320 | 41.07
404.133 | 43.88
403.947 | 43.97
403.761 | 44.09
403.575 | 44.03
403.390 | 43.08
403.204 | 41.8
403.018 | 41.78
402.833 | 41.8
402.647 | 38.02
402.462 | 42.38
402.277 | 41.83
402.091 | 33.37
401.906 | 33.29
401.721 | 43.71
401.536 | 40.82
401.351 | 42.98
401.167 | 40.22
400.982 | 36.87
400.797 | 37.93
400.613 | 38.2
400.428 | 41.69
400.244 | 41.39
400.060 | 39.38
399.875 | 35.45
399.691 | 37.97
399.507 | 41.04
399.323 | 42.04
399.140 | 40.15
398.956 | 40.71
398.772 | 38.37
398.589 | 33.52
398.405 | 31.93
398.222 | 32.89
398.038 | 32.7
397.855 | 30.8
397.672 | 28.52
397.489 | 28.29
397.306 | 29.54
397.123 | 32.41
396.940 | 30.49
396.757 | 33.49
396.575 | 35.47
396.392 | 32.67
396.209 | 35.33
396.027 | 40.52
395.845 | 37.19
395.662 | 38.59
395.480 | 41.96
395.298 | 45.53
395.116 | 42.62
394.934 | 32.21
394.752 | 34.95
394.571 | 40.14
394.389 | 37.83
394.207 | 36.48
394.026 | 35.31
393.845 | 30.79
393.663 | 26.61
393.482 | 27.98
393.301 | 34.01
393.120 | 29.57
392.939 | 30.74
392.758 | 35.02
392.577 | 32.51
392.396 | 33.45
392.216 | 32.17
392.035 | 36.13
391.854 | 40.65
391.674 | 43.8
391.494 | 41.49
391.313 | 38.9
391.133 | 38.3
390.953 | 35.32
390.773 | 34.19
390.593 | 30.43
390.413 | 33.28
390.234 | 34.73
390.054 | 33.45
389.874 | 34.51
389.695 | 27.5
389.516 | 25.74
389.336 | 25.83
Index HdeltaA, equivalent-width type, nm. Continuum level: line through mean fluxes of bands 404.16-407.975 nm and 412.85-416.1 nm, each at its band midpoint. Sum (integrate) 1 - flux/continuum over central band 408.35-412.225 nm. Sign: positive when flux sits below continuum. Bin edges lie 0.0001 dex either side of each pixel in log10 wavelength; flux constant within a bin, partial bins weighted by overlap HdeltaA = 0.71 nm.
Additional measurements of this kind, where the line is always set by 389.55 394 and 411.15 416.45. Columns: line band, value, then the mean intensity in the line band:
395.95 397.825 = 0.136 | 32.5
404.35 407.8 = -0.486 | 42.5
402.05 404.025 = -0.276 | 41.7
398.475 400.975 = -0.220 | 38.9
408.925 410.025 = 0.100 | 34.6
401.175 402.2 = -0.078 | 39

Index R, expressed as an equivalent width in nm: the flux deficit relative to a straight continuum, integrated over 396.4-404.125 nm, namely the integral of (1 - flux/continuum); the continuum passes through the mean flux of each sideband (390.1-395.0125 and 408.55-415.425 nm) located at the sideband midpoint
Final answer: -0.47 nm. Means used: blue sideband 34.7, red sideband 37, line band 37.8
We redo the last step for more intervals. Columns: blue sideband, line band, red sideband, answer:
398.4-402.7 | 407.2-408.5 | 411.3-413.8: -0.134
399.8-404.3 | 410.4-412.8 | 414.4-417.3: 0.345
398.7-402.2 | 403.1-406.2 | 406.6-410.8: -0.226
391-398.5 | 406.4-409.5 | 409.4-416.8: -0.461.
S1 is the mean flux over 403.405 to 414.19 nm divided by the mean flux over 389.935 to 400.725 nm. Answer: 1.1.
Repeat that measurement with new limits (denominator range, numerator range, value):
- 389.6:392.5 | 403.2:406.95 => 1.20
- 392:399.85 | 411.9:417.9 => 1.15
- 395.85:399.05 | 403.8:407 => 1.26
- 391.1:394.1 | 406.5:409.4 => 1.22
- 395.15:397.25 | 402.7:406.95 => 1.15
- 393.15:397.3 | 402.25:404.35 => 1.20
